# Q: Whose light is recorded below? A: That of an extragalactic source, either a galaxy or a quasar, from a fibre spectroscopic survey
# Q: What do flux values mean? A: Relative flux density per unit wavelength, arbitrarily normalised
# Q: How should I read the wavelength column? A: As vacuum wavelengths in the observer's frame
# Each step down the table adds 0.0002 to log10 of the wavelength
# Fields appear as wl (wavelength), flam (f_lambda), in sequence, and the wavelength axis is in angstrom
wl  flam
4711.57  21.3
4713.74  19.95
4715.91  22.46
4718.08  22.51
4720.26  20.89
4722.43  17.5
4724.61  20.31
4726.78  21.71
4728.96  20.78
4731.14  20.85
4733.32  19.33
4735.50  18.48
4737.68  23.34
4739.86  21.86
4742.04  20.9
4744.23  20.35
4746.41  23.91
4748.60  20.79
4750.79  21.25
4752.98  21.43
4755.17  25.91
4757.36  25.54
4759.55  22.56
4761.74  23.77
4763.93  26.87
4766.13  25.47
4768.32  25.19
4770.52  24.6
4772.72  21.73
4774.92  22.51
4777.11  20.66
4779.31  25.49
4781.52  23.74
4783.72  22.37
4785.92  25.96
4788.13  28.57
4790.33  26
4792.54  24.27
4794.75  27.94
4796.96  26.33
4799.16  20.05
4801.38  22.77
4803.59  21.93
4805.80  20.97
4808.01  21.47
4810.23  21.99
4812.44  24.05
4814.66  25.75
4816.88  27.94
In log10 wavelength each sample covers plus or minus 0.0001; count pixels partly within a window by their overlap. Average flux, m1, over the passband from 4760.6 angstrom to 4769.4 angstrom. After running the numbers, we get 25.3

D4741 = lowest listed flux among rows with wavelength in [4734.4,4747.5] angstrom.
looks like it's 18.48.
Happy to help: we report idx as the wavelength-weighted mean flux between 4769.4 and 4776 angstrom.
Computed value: 22.9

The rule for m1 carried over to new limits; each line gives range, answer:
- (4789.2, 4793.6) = 25.2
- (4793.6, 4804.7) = 23.8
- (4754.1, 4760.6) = 24.7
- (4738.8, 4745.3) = 21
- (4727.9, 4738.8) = 20.6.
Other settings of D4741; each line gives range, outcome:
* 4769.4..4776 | 21.73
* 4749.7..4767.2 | 21.25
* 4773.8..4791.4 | 20.66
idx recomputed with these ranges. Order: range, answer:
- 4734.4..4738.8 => 20.9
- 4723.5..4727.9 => 21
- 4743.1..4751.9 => 21.6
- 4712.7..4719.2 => 21.6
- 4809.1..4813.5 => 23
